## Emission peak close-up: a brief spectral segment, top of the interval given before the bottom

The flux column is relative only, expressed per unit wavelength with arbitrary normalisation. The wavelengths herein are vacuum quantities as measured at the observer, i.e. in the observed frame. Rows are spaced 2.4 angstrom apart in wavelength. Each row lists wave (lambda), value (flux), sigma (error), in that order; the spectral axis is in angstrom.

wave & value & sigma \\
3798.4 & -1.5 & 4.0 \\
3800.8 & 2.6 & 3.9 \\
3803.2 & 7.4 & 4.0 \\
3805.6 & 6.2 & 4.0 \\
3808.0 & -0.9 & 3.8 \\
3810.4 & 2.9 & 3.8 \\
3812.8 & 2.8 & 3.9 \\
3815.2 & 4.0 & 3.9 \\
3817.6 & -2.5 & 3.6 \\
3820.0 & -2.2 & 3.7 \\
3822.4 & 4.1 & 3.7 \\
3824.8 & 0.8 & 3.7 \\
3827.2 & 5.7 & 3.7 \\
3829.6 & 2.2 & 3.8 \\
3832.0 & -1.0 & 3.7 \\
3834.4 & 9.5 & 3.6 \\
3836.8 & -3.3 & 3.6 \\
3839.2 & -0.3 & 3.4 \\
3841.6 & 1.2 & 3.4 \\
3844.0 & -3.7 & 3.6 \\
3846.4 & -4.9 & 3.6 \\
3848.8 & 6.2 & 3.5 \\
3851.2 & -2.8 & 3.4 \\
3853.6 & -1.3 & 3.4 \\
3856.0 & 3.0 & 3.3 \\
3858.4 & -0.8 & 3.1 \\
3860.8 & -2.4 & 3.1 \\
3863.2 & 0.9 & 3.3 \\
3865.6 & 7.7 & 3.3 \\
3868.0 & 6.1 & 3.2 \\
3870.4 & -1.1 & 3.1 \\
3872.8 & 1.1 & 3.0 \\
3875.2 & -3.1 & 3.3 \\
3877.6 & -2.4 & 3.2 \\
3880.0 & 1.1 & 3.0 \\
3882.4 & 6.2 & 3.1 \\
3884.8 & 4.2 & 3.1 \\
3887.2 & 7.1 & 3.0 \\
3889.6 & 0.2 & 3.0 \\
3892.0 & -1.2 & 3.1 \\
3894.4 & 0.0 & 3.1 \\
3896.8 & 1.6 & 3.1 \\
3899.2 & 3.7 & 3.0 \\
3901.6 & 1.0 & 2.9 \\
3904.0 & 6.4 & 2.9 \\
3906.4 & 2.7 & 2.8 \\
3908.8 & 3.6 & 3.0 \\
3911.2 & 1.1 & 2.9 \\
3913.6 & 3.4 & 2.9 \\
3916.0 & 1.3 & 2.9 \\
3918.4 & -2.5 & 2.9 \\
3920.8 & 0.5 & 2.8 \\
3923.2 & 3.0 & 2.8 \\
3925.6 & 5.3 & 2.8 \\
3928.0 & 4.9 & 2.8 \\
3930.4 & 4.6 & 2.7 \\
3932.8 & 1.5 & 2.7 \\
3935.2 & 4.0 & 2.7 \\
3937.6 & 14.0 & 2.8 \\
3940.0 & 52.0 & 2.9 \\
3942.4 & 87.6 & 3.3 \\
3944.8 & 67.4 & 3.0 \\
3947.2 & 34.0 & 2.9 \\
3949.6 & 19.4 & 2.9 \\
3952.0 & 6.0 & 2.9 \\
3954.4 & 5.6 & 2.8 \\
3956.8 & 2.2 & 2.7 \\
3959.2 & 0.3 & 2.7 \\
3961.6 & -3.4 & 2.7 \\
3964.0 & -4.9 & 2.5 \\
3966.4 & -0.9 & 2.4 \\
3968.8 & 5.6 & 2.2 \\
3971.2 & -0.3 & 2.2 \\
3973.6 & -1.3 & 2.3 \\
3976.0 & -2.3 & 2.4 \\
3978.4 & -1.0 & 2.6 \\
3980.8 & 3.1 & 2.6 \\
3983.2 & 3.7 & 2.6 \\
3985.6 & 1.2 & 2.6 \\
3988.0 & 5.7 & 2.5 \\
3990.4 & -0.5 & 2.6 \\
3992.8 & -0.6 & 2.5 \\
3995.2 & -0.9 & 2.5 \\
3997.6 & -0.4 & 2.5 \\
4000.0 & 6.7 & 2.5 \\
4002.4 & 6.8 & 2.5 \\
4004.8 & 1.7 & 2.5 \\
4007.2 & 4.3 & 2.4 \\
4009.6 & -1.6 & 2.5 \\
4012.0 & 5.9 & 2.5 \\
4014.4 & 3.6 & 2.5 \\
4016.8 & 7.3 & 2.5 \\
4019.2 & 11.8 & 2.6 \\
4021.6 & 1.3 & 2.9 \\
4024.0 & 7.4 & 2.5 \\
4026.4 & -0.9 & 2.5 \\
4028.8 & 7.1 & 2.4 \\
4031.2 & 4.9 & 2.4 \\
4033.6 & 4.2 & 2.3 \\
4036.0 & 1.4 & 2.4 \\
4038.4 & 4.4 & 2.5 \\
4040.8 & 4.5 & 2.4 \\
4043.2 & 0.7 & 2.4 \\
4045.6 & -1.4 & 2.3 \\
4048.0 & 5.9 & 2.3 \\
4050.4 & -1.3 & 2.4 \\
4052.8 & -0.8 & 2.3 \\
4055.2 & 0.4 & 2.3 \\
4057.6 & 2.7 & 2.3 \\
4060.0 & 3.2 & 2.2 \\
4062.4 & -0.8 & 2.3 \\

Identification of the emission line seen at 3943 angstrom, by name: Lyman alpha 1216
